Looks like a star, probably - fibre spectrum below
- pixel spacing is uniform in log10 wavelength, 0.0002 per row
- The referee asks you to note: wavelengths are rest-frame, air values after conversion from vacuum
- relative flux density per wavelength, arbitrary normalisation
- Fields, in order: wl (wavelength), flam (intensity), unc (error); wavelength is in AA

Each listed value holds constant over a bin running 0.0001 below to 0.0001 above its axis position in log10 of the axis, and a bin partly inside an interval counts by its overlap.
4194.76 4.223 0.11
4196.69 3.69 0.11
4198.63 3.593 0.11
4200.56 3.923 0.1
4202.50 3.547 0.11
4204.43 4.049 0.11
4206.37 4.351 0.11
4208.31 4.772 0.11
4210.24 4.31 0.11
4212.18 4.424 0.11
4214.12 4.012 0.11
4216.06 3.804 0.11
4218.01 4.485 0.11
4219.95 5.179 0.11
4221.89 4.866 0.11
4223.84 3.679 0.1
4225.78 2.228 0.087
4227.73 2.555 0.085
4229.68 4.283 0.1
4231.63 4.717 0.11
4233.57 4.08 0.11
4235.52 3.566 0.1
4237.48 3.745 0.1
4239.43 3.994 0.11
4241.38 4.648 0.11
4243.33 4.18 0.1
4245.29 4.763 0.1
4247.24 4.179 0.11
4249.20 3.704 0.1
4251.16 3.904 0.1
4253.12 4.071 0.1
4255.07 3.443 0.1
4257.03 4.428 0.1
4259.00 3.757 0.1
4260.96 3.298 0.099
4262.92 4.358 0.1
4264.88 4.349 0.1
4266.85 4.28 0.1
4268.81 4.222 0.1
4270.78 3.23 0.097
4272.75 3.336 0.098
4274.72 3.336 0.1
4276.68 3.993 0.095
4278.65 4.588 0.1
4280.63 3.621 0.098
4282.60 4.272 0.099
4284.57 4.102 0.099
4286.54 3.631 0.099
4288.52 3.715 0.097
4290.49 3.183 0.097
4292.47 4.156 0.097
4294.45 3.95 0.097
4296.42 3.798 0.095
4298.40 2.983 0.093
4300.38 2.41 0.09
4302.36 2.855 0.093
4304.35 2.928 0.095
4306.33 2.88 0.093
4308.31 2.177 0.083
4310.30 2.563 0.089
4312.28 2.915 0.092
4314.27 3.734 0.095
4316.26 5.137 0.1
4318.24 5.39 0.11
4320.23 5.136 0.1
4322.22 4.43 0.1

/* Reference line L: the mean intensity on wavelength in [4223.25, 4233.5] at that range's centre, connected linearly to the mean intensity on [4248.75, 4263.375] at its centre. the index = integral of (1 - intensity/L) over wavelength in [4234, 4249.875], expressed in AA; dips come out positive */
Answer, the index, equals -1.7 AA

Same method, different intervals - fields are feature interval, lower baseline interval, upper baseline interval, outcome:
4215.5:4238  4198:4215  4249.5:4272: 0.6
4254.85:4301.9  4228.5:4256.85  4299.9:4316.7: -3.5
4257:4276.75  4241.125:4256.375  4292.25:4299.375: 0.5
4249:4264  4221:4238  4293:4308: -1.7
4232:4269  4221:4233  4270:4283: -3.2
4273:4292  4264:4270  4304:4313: -0.9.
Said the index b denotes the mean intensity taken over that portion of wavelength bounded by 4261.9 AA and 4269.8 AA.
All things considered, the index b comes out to 4.3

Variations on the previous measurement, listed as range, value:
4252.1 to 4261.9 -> 3.8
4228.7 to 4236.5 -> 4.16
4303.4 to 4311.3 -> 2.64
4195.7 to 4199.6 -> 3.65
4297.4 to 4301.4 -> 2.7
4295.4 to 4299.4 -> 3.4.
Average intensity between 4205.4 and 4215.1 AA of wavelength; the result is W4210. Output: 4.38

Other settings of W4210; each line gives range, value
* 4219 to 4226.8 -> 3.98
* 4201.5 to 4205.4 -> 3.8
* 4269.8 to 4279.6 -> 3.7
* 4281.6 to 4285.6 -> 4.19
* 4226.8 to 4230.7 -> 3.44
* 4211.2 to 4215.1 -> 4.22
